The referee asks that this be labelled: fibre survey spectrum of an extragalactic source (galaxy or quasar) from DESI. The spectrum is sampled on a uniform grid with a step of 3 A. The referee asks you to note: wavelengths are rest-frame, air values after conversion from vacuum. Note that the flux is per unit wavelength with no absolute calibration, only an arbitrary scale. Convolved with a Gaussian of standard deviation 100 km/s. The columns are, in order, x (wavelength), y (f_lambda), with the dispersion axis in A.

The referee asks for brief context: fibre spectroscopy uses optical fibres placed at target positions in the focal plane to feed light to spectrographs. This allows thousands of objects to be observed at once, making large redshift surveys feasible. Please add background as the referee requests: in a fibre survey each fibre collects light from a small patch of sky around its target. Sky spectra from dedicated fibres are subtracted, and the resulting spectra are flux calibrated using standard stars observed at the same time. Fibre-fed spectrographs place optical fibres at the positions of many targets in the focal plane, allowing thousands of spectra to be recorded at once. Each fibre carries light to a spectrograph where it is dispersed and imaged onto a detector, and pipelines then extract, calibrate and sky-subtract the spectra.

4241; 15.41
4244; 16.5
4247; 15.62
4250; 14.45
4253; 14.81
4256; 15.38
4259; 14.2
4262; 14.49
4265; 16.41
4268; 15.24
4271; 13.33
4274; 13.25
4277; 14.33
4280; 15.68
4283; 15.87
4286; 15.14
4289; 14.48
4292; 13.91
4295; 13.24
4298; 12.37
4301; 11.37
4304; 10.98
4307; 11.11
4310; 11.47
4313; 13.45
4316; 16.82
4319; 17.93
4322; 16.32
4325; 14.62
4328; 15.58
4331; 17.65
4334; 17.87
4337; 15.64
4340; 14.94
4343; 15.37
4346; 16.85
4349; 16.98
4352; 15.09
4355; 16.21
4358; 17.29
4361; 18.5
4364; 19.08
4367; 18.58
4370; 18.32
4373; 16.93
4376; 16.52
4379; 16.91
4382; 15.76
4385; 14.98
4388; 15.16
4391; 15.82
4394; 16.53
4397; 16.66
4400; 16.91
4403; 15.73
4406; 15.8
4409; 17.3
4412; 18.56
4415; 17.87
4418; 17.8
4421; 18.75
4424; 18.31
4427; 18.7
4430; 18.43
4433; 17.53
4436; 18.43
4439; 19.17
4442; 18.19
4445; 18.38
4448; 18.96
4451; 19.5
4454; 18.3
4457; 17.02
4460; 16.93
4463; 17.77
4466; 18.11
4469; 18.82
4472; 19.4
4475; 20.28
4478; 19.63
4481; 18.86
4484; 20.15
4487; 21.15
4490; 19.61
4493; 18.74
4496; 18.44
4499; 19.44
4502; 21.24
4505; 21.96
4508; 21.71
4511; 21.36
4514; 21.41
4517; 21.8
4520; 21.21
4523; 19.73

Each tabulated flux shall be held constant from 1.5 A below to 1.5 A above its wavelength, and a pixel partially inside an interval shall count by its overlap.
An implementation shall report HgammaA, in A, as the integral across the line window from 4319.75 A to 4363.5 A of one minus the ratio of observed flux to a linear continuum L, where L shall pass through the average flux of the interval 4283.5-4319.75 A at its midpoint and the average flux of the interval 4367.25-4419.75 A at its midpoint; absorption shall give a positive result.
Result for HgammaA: -4.51 A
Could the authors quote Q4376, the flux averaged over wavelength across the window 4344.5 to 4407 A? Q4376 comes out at 16.7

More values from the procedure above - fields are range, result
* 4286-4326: 13.7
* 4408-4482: 18.4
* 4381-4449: 17.4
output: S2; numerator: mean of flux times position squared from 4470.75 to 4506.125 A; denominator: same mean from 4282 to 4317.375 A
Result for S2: 1.63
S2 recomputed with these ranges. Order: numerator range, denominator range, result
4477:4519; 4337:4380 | 1.28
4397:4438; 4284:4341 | 1.28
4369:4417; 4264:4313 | 1.28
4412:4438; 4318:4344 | 1.18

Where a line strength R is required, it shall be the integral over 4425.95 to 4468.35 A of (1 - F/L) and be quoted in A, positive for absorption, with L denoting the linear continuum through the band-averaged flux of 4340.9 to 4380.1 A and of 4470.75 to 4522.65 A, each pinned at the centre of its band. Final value 2.0 A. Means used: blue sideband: 17.1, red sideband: 20.4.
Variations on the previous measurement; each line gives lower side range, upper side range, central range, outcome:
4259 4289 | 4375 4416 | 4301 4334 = 1.8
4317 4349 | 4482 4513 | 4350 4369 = -0.5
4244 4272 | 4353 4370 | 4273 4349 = 8.2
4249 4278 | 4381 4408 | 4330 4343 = -0.8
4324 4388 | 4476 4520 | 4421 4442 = 0.2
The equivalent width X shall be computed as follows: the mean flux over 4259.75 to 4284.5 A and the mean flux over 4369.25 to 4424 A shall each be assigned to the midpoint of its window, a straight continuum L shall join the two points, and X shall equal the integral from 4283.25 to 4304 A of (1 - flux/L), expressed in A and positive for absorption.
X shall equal 2.40 A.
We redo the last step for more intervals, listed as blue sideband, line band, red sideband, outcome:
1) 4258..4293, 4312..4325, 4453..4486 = -0.4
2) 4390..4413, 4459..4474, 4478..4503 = 0.4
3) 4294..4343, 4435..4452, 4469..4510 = -0.2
